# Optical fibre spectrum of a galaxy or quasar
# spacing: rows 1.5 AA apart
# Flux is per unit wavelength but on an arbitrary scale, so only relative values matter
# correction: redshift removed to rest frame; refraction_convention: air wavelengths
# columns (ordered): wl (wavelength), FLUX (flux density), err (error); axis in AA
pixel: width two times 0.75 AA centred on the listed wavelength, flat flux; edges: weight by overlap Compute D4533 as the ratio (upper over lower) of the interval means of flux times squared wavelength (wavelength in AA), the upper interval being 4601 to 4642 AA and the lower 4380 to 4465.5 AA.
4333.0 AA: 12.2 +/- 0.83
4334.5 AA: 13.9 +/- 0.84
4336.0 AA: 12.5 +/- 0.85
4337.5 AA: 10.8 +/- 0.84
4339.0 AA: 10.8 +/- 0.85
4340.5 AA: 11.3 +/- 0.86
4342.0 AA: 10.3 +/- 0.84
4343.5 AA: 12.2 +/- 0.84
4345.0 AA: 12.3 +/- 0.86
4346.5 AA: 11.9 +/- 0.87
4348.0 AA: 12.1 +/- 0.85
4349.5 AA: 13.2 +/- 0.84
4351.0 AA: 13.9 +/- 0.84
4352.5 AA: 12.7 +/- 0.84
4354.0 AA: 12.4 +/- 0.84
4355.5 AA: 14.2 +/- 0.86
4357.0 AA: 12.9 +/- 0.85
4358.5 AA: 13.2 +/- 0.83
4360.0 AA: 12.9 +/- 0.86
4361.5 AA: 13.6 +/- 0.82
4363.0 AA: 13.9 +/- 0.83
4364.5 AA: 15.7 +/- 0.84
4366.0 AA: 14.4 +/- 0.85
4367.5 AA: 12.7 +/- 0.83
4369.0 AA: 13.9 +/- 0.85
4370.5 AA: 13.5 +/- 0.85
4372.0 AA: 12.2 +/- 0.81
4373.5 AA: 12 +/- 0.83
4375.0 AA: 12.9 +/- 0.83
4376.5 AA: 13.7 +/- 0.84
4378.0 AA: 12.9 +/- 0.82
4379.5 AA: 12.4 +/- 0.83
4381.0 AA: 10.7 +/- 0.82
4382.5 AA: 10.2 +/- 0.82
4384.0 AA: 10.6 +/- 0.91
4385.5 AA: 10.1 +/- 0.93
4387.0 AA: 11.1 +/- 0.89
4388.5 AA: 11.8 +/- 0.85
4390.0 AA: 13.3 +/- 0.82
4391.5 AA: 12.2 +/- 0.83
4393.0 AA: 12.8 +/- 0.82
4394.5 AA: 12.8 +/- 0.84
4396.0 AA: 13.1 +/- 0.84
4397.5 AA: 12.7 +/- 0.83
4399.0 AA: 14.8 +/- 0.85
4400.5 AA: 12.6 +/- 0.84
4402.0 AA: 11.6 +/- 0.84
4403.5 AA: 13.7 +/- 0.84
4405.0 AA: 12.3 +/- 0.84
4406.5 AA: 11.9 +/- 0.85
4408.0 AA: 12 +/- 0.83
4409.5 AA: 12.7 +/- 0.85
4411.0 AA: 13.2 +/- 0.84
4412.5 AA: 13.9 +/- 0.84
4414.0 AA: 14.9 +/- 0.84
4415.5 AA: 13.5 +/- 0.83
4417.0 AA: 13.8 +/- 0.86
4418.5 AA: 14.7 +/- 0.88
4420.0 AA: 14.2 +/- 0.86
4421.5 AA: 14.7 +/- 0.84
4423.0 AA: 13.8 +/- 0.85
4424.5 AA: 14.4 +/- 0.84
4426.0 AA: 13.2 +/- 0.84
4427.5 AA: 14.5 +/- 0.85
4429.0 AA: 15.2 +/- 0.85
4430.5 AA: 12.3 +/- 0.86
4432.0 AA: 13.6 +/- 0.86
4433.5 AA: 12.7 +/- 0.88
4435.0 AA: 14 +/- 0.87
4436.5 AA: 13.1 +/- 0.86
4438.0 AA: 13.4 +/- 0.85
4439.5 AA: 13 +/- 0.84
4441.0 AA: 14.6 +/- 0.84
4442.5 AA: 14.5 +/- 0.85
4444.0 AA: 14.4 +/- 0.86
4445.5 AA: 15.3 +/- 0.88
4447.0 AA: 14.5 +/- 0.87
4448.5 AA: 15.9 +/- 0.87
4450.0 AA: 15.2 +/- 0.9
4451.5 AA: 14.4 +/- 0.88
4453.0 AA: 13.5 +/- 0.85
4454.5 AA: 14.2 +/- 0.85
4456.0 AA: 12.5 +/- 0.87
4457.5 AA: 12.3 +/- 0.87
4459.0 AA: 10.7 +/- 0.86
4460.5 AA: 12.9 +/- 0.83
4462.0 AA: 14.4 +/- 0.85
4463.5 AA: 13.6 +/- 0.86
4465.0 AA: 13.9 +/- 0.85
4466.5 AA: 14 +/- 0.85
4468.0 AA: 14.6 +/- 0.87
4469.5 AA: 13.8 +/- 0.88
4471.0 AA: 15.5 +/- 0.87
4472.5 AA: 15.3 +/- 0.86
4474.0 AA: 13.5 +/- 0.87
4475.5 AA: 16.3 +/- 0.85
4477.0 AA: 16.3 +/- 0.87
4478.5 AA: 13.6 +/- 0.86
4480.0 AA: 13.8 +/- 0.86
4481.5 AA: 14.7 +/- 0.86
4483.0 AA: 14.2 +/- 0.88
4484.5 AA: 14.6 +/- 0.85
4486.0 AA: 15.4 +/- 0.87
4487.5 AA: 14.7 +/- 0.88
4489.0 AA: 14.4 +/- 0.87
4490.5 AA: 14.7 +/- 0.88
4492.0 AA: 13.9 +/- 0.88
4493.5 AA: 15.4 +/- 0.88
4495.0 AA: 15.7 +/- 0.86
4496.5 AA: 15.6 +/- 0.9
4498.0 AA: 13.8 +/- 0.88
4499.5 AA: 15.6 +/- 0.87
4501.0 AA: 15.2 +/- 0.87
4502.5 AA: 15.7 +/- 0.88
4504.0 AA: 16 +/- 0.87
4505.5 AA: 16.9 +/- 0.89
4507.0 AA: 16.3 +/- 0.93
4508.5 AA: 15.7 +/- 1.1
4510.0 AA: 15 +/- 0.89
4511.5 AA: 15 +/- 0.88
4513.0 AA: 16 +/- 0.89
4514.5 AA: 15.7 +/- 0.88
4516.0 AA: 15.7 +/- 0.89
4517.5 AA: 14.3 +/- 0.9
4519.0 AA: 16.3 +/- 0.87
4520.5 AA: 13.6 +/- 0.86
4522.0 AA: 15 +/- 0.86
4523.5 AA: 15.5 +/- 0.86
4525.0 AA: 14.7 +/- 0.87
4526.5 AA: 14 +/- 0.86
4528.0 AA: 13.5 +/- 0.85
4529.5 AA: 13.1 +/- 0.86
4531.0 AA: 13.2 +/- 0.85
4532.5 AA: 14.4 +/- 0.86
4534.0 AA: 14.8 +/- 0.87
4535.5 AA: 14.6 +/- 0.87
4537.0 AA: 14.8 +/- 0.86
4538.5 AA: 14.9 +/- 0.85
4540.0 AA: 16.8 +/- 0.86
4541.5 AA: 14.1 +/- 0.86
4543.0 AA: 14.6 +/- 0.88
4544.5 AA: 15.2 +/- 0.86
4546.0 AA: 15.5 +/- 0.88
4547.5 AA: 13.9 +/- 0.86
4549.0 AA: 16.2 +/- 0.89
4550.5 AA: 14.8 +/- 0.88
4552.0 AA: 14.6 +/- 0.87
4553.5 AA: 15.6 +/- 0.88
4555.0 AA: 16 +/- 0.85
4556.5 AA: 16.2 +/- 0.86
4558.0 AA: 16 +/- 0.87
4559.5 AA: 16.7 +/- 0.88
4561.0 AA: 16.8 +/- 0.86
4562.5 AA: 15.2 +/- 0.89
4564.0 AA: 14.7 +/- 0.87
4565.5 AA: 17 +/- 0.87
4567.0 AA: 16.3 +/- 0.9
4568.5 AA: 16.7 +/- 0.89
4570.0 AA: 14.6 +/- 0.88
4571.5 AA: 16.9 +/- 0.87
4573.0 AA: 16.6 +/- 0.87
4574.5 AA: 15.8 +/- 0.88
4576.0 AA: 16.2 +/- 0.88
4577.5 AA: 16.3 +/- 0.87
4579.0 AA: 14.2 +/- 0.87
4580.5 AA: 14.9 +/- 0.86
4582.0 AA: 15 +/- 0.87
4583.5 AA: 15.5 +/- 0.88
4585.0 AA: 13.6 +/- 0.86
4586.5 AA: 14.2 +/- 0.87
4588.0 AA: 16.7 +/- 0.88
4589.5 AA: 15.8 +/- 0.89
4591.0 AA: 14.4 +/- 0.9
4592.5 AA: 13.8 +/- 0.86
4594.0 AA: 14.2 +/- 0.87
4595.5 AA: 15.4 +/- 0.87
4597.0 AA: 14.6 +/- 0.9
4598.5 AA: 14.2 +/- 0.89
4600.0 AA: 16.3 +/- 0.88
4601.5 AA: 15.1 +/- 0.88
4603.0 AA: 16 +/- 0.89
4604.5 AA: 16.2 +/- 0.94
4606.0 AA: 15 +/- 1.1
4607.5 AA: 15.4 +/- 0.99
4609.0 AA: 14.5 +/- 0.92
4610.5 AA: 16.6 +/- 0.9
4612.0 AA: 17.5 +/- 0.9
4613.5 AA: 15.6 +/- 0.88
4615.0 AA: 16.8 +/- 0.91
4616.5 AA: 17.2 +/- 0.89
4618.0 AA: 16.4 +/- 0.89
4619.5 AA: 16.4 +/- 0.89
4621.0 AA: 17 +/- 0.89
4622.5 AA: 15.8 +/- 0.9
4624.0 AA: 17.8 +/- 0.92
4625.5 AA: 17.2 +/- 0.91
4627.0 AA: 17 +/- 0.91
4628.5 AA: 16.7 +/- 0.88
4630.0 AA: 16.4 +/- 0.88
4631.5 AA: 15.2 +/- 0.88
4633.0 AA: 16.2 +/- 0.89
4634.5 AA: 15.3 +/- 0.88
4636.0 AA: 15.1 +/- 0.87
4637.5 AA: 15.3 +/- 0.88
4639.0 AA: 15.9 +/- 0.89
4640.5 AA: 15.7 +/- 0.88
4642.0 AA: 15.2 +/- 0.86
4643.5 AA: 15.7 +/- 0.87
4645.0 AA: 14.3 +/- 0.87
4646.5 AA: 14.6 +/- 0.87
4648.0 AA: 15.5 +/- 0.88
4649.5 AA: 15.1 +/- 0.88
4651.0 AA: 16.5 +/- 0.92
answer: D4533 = 1.33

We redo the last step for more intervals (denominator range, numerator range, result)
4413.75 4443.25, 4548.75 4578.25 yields 1.22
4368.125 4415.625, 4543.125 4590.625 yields 1.34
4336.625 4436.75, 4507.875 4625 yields 1.30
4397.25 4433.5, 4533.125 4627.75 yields 1.25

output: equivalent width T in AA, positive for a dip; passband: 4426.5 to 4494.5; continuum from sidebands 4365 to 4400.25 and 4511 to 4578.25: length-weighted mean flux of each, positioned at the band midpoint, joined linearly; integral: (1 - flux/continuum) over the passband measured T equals -1.6 AA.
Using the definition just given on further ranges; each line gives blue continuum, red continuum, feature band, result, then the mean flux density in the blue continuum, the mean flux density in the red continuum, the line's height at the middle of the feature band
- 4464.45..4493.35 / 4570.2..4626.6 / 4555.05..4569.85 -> -0.7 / 14.6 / 15.7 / 15.4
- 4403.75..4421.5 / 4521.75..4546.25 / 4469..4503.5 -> -1.8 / 13.4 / 14.6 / 14.1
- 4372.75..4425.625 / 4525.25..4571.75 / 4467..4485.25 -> -0.8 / 12.8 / 15.2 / 14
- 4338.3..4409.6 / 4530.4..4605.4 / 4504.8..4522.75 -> -1.1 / 12.6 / 15.3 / 14.6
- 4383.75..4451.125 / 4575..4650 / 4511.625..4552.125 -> -0.3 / 13.4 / 15.6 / 14.7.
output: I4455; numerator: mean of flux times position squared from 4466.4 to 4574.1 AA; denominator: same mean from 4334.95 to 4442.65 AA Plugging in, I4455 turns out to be 1.24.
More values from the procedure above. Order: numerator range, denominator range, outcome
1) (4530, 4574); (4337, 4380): 1.31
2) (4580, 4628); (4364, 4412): 1.38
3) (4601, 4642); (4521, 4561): 1.11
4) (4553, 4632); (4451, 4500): 1.17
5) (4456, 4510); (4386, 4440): 1.14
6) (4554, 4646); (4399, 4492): 1.21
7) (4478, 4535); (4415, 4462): 1.11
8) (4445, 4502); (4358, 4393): 1.20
